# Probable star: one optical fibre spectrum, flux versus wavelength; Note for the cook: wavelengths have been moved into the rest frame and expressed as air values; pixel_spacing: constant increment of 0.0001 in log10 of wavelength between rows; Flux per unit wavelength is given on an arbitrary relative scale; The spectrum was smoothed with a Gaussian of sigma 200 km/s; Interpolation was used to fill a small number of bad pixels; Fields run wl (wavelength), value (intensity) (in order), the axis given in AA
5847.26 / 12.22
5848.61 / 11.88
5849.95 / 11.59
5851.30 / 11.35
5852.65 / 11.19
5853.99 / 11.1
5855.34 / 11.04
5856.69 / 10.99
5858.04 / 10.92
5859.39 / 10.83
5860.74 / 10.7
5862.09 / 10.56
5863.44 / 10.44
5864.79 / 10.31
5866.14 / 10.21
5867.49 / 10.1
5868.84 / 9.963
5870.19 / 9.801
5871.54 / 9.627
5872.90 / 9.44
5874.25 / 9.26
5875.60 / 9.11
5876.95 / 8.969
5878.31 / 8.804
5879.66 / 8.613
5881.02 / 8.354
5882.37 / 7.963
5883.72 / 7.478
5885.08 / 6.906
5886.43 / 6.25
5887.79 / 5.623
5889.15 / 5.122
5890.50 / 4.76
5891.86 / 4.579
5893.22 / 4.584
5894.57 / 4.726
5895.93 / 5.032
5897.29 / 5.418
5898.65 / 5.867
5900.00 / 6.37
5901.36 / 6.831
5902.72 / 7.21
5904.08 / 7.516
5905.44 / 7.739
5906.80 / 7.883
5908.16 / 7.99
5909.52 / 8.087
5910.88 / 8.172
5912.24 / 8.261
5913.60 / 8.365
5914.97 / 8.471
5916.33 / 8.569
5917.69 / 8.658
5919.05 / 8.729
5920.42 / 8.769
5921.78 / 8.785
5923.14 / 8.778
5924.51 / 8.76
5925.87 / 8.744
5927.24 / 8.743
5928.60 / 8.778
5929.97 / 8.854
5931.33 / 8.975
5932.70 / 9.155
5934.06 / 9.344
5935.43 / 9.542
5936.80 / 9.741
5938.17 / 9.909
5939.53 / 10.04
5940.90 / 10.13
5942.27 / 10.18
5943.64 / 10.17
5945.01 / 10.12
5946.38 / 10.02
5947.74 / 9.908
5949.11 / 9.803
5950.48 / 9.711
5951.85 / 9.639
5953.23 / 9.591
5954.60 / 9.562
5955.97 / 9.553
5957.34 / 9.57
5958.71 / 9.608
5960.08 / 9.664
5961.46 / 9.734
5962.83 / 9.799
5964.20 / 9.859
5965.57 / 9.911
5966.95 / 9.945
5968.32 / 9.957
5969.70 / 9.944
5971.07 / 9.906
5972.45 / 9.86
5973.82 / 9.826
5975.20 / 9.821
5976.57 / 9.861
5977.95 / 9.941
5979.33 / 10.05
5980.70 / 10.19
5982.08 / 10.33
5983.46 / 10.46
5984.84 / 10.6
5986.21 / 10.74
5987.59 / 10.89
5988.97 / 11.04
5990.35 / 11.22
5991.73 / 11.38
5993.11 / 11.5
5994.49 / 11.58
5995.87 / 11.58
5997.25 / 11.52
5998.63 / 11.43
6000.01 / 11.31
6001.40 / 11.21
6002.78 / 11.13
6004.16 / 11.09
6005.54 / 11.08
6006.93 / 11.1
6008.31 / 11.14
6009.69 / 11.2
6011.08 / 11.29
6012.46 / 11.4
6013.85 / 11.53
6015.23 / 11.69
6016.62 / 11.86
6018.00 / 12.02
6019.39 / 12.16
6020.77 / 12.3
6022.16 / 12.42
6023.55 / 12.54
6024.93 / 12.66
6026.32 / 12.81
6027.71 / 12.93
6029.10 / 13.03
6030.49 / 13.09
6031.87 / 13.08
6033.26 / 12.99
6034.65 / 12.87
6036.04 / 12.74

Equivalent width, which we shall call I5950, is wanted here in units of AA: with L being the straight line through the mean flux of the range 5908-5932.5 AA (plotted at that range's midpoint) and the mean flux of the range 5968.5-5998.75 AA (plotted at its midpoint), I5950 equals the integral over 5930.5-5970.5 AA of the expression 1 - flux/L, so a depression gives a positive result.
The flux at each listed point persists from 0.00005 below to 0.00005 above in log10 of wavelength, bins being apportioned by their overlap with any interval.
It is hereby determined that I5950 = -0.89 AA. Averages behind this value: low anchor 8.61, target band 9.76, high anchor 10.6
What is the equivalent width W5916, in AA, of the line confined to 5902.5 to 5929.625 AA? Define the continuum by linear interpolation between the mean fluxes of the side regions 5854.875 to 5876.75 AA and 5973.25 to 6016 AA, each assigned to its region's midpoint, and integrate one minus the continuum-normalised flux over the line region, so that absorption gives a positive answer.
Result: 5.43 AA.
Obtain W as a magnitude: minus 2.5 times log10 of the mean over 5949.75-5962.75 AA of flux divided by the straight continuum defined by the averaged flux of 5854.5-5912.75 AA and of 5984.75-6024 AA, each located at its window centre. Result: 0.054 mag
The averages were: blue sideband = 8.11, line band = 9.63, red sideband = 11.5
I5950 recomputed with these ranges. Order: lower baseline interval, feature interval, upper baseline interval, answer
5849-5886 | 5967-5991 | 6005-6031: 2.5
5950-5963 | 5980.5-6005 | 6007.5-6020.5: -0.5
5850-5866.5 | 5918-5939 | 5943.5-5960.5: 2.1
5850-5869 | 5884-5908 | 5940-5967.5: 9.9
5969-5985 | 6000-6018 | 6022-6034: 0.7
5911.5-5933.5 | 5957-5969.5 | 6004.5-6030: 0.4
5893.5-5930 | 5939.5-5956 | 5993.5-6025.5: -1.3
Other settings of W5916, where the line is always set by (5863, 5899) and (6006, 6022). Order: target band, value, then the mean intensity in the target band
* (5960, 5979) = 0.80 AA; 9.87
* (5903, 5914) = 0.68 AA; 7.97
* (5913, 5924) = 0.18 AA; 8.64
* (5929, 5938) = -0.05 AA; 9.28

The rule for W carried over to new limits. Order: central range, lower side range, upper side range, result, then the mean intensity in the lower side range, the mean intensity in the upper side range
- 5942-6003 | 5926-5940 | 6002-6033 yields 0.03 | 9.28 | 12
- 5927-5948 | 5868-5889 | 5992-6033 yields 0.03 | 8.34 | 11.9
